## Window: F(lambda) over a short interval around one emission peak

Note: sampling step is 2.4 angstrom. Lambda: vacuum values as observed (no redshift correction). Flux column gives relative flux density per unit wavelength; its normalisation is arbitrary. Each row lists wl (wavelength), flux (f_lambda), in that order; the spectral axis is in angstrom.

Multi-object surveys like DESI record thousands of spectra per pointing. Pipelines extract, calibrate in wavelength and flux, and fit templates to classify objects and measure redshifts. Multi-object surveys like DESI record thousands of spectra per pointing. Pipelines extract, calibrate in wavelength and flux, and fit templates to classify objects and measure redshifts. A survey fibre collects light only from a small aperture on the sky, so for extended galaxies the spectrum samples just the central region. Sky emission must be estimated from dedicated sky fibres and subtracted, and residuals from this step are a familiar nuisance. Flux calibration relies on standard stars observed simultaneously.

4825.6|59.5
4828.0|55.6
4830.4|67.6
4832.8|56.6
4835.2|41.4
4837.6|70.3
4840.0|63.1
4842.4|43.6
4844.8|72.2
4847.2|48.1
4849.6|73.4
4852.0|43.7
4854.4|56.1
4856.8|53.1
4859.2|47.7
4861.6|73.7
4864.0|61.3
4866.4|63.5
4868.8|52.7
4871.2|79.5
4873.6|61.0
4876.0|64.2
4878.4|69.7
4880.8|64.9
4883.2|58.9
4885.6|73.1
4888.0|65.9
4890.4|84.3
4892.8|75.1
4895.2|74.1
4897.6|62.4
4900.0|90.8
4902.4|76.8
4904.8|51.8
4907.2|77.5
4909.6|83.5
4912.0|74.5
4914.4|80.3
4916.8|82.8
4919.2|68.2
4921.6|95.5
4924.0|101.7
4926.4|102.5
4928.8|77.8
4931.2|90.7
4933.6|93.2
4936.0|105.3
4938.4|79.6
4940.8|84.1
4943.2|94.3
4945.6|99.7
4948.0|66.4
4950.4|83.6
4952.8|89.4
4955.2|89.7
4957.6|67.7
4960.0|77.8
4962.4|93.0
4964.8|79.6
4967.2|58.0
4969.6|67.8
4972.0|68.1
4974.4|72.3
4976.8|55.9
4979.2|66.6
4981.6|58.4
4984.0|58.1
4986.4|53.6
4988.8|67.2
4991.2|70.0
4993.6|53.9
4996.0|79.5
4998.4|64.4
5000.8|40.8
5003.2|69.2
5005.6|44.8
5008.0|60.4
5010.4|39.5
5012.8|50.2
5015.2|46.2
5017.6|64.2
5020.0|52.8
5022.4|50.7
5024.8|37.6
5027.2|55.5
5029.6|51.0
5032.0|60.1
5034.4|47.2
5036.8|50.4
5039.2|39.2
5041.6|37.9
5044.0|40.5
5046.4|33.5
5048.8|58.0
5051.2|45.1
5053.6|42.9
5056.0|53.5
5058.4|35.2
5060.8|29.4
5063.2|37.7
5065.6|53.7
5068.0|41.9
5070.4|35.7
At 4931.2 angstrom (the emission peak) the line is C III]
